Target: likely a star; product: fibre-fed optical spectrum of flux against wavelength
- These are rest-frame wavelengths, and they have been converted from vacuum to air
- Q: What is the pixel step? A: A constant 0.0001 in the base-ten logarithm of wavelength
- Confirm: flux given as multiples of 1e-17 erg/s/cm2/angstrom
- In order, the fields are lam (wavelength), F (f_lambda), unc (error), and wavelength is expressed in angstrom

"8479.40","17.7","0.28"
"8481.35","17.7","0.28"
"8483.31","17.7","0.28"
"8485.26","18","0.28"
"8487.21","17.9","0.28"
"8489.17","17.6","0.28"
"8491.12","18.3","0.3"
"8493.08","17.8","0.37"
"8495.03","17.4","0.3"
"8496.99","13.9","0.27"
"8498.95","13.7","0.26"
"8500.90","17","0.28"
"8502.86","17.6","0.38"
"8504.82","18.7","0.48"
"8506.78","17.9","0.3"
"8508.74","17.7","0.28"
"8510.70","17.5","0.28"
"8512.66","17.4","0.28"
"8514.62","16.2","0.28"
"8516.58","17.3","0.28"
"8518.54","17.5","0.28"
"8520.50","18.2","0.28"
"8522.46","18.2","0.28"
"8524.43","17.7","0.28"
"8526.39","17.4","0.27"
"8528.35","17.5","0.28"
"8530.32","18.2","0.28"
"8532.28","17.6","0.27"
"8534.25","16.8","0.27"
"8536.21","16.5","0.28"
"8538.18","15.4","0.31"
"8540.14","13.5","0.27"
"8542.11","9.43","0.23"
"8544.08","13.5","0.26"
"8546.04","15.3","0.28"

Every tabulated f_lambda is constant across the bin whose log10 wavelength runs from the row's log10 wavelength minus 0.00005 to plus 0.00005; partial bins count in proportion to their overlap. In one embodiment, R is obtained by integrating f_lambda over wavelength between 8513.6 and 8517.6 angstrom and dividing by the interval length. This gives 16.8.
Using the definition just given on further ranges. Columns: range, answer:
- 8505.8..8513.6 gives 17.6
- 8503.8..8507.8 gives 18.3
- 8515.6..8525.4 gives 17.8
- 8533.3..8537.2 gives 16.7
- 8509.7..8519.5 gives 17.2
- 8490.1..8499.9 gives 16.2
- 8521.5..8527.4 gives 17.8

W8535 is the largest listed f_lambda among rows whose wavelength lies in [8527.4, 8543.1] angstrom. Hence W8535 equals 18.2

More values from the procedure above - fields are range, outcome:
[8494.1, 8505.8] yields 18.7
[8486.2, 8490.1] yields 17.9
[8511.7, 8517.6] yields 17.4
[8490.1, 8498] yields 18.3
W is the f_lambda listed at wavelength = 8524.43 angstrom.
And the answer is 17.7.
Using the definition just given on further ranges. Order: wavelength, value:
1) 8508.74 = 17.7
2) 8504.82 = 18.7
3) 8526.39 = 17.4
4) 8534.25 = 16.8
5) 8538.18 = 15.4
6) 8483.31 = 17.7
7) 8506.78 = 17.9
